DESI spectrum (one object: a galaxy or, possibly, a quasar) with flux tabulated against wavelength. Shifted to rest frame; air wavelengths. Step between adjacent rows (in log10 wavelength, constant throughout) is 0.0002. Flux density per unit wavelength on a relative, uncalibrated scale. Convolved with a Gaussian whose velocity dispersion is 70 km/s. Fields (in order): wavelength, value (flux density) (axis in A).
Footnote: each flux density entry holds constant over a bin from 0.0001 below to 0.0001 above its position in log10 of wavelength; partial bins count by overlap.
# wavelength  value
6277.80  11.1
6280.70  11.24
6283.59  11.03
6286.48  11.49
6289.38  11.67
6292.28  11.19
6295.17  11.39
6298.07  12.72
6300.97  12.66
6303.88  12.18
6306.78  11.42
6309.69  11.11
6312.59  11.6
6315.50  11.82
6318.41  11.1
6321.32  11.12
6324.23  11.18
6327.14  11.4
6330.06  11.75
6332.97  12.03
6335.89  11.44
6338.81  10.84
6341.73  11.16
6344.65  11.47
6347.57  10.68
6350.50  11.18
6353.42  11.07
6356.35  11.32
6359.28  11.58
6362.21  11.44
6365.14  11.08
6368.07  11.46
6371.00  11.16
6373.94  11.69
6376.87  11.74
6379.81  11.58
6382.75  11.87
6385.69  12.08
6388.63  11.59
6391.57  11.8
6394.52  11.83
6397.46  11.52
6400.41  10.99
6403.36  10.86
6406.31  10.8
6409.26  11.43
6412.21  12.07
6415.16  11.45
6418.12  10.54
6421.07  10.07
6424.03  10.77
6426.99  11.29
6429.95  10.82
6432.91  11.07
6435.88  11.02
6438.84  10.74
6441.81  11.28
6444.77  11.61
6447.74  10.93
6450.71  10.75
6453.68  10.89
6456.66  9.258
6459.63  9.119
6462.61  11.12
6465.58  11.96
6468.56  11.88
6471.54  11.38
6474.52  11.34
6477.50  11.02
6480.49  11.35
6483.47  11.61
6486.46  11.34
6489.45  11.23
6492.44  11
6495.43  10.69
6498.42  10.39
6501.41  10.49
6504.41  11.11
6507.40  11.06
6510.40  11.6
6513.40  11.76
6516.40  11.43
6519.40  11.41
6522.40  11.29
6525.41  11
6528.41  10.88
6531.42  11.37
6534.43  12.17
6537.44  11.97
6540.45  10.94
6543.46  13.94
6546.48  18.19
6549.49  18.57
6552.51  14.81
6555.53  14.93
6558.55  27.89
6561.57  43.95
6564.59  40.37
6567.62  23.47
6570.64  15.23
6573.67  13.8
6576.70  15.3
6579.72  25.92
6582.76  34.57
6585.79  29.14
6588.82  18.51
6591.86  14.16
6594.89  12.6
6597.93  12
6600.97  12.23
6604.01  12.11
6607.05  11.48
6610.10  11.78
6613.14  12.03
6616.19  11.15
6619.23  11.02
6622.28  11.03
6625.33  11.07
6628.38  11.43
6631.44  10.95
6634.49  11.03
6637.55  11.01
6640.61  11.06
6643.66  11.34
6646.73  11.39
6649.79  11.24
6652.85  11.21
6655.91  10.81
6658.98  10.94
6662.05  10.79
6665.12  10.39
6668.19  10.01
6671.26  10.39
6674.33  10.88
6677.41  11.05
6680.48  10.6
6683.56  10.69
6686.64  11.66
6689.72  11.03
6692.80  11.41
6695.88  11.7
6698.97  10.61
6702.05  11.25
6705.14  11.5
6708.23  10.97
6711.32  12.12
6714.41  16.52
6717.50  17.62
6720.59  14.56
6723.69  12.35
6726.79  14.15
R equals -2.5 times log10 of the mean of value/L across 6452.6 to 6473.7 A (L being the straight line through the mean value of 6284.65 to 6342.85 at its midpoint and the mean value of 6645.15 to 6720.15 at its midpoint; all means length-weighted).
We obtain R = 0.07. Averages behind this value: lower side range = 11.6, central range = 10.8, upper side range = 11.6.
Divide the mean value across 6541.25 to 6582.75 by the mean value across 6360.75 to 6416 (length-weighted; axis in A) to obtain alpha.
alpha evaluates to 1.9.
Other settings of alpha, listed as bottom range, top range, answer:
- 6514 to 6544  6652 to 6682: 0.92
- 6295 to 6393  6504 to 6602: 1.50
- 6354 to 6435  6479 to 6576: 1.33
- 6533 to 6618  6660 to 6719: 0.64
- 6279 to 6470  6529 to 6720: 1.28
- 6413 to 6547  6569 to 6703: 1.15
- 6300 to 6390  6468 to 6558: 1.07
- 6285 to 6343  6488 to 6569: 1.34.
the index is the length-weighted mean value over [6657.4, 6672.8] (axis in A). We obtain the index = 10.5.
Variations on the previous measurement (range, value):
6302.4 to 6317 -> 11.6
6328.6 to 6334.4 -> 11.9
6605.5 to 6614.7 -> 11.8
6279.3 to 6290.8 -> 11.4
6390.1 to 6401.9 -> 11.5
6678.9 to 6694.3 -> 11.1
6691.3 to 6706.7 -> 11.3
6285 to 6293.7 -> 11.4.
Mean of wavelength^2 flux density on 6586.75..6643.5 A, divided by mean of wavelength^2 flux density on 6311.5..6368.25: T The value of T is 1.2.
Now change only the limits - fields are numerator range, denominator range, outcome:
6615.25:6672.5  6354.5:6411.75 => 1.04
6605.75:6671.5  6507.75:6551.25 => 0.91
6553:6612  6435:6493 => 1.91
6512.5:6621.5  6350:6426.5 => 1.56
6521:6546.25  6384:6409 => 1.10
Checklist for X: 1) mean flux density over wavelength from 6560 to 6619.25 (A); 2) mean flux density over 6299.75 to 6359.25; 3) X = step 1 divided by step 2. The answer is 1.68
